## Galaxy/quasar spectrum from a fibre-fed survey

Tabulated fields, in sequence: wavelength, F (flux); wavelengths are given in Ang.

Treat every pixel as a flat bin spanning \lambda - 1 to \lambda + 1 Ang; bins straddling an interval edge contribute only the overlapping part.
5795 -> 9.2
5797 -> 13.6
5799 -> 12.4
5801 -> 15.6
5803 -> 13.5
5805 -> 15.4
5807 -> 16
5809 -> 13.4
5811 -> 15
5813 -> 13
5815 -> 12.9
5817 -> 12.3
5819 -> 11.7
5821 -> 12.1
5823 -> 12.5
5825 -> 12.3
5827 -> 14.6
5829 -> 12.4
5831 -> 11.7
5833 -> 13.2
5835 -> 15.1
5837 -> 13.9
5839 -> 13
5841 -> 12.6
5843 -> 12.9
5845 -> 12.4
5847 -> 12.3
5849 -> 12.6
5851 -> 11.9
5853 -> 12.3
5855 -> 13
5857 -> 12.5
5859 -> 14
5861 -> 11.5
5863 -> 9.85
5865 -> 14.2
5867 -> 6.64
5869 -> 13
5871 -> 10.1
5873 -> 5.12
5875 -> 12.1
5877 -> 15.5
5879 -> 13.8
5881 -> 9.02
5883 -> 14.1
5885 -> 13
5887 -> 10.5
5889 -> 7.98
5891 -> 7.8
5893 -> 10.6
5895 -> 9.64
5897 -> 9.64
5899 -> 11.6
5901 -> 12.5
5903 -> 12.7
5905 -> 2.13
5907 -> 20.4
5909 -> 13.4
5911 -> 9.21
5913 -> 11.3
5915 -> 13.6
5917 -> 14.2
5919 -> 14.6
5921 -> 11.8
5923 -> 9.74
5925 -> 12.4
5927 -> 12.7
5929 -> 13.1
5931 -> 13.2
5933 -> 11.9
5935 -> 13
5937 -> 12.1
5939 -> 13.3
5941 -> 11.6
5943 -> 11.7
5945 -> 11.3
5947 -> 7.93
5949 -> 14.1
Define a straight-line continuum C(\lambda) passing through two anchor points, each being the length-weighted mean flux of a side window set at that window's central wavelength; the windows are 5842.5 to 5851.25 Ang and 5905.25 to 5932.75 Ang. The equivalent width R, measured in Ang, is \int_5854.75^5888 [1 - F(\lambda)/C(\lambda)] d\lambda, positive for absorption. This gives 2.4 Ang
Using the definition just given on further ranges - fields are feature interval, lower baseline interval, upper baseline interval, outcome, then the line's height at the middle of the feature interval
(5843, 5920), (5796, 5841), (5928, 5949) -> 6.5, 12.7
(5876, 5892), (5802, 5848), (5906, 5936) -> 2.0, 13.1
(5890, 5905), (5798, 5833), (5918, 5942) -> 3.1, 12.7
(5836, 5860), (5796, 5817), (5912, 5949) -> 1.1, 13.4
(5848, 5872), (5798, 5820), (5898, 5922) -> 2.2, 13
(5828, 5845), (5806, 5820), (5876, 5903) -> -0.4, 12.8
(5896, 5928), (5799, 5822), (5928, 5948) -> 0.7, 12.3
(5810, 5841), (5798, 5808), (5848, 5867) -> 1.2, 13.6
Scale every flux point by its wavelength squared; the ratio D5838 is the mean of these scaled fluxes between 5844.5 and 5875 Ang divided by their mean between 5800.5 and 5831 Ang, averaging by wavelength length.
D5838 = 0.86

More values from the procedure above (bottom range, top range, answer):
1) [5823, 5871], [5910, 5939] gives 1.02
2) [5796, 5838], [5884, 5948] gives 0.89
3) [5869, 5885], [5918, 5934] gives 1.09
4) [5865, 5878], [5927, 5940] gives 1.22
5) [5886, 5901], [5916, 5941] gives 1.29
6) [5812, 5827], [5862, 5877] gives 0.85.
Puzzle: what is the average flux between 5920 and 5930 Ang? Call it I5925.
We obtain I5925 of 11.9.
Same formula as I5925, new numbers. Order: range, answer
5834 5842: 13.7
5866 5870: 9.82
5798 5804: 13.8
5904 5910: 12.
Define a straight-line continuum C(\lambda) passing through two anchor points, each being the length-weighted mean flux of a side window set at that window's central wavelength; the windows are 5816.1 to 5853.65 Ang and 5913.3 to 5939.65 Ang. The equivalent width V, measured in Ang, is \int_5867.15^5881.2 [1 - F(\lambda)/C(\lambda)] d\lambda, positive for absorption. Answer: 1.8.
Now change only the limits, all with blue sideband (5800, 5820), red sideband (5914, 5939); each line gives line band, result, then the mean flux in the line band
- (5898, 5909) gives 0.80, 12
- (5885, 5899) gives 3.52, 9.78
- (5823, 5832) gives 0.65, 12.7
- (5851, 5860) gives 0.40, 12.8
